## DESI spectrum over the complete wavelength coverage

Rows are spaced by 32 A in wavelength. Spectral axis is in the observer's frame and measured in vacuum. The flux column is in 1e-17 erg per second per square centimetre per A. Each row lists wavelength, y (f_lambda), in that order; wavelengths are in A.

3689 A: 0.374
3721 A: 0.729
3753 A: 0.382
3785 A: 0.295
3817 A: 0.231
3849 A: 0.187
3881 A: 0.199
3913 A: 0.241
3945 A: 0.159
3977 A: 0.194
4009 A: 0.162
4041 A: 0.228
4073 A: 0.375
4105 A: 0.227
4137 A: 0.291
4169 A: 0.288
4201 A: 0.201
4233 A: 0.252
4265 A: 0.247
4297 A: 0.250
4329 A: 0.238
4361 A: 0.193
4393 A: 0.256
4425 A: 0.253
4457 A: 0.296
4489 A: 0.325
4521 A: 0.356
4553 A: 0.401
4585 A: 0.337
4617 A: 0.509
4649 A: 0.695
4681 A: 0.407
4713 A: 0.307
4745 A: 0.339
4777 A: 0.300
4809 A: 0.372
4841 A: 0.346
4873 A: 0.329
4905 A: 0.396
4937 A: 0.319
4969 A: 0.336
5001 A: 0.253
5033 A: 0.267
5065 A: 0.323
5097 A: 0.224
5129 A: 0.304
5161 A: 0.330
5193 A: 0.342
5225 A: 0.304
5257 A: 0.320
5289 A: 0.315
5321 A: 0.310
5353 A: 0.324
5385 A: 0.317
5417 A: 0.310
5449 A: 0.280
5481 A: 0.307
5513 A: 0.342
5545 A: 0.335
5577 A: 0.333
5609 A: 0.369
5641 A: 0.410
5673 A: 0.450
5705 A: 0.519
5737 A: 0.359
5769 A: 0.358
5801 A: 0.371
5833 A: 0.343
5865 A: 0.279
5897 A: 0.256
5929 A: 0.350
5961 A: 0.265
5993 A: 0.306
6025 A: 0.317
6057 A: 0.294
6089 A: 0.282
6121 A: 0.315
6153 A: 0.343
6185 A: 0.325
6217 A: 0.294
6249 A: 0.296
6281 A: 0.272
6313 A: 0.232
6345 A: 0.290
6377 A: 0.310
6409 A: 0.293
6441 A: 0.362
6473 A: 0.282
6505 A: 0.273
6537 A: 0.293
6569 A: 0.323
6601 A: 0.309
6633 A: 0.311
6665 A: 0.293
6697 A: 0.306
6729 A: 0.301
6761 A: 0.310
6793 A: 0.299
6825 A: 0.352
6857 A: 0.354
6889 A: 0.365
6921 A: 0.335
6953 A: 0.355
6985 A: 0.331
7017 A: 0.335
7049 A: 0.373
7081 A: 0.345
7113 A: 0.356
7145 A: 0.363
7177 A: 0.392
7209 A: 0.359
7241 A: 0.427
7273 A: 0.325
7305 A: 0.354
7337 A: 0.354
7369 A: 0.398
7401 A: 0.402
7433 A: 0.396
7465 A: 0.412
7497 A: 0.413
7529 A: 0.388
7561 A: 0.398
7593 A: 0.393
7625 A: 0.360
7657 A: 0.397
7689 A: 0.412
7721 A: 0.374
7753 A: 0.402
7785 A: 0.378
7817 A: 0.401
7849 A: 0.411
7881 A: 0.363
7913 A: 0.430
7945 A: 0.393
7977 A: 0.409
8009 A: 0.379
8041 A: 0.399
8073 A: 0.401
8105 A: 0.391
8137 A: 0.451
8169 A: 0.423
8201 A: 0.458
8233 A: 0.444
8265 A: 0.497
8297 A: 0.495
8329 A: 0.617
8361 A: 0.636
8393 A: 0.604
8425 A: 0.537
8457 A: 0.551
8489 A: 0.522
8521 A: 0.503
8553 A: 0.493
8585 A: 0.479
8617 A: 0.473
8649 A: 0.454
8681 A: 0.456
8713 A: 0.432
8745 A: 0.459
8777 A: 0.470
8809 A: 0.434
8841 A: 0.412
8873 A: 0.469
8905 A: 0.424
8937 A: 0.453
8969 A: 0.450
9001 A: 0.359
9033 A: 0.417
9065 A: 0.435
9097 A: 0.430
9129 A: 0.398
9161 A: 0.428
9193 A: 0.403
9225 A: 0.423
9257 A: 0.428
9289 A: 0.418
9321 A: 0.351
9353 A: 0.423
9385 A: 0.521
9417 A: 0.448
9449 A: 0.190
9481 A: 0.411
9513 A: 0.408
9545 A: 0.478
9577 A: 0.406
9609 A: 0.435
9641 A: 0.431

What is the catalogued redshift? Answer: 1.990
